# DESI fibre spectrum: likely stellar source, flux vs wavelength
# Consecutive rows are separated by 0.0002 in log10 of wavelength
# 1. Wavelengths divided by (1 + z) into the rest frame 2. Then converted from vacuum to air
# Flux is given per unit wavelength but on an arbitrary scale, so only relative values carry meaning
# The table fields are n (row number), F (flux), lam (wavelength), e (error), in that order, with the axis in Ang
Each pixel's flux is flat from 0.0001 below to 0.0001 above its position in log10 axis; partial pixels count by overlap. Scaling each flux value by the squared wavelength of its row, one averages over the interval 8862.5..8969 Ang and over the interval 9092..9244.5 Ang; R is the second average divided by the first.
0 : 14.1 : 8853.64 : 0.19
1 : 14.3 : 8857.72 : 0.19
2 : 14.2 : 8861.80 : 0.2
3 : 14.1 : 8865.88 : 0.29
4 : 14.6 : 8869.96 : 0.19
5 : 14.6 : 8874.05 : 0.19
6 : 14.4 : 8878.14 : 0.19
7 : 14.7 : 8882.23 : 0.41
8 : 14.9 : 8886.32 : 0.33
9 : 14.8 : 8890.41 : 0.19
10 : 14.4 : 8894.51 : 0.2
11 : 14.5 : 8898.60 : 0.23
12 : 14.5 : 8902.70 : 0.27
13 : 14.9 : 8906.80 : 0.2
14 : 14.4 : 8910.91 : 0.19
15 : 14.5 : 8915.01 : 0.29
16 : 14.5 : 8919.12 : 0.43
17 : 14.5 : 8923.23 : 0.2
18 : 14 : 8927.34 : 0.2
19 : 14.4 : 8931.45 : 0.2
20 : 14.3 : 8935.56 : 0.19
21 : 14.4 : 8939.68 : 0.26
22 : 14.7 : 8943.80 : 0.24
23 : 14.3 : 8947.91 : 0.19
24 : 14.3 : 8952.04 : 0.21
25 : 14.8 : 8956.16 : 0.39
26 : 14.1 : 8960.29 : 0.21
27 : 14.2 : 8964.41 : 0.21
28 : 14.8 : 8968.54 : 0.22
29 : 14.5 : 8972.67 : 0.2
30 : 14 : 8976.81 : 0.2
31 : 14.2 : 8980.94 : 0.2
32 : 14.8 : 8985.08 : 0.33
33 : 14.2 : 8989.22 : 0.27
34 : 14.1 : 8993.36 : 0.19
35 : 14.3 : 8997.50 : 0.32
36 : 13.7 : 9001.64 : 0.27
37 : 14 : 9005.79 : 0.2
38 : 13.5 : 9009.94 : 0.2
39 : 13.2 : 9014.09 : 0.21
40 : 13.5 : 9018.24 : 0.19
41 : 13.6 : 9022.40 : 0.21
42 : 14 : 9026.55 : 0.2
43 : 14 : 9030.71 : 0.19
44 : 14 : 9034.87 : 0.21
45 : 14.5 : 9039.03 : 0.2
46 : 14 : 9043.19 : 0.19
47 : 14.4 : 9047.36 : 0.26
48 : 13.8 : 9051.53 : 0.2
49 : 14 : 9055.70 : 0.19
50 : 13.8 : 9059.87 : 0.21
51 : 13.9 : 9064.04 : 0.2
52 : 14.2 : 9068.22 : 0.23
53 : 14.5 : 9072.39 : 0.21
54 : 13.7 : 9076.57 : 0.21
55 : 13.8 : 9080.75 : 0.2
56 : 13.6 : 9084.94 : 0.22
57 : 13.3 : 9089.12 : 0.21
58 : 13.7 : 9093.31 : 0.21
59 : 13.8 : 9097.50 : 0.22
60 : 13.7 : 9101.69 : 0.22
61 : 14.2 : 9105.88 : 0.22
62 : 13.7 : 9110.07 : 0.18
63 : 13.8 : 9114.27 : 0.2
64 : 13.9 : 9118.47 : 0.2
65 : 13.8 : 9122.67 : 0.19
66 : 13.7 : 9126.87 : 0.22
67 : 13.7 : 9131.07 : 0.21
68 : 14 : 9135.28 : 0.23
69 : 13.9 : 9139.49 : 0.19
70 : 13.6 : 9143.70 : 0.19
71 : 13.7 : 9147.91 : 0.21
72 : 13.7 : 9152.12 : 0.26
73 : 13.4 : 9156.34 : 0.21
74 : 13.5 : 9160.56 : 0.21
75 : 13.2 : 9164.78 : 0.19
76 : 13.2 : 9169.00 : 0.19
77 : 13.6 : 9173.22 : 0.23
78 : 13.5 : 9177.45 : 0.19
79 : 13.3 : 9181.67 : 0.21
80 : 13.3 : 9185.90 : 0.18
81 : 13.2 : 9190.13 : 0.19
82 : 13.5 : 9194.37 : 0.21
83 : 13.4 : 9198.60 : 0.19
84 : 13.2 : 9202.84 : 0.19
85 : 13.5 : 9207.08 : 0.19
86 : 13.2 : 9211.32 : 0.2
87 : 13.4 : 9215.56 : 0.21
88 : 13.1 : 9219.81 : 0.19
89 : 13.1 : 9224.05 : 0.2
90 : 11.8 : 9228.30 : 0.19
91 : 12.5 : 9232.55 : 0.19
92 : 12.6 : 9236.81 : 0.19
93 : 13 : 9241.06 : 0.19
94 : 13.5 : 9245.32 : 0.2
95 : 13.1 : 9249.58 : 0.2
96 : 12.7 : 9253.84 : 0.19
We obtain 1.0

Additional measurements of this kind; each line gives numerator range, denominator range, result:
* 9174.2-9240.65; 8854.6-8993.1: 0.97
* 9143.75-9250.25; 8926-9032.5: 0.98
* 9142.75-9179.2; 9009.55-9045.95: 1.00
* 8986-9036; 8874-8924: 0.97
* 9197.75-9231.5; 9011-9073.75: 0.97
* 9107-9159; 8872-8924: 0.99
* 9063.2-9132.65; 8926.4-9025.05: 1.00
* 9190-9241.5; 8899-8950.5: 0.96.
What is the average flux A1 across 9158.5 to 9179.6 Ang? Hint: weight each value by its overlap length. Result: 13.4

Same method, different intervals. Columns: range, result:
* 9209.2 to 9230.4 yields 12.9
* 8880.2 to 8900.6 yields 14.7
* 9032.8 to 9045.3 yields 14.2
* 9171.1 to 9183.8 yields 13.5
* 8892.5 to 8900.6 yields 14.5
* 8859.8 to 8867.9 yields 14.2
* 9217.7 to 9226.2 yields 13.1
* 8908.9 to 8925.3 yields 14.5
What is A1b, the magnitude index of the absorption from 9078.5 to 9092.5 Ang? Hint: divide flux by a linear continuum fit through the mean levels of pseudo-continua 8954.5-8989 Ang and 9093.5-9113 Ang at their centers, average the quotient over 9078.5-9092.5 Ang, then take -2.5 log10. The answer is 0.027 mag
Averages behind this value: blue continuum 14.4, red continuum 13.8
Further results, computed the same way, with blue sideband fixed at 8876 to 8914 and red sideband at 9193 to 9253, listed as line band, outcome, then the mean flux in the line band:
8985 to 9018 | 0.02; 13.9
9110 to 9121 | -0.02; 13.8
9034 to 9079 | -0.02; 14.1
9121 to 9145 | -0.02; 13.8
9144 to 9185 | -0.01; 13.5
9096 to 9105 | -0.01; 13.8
